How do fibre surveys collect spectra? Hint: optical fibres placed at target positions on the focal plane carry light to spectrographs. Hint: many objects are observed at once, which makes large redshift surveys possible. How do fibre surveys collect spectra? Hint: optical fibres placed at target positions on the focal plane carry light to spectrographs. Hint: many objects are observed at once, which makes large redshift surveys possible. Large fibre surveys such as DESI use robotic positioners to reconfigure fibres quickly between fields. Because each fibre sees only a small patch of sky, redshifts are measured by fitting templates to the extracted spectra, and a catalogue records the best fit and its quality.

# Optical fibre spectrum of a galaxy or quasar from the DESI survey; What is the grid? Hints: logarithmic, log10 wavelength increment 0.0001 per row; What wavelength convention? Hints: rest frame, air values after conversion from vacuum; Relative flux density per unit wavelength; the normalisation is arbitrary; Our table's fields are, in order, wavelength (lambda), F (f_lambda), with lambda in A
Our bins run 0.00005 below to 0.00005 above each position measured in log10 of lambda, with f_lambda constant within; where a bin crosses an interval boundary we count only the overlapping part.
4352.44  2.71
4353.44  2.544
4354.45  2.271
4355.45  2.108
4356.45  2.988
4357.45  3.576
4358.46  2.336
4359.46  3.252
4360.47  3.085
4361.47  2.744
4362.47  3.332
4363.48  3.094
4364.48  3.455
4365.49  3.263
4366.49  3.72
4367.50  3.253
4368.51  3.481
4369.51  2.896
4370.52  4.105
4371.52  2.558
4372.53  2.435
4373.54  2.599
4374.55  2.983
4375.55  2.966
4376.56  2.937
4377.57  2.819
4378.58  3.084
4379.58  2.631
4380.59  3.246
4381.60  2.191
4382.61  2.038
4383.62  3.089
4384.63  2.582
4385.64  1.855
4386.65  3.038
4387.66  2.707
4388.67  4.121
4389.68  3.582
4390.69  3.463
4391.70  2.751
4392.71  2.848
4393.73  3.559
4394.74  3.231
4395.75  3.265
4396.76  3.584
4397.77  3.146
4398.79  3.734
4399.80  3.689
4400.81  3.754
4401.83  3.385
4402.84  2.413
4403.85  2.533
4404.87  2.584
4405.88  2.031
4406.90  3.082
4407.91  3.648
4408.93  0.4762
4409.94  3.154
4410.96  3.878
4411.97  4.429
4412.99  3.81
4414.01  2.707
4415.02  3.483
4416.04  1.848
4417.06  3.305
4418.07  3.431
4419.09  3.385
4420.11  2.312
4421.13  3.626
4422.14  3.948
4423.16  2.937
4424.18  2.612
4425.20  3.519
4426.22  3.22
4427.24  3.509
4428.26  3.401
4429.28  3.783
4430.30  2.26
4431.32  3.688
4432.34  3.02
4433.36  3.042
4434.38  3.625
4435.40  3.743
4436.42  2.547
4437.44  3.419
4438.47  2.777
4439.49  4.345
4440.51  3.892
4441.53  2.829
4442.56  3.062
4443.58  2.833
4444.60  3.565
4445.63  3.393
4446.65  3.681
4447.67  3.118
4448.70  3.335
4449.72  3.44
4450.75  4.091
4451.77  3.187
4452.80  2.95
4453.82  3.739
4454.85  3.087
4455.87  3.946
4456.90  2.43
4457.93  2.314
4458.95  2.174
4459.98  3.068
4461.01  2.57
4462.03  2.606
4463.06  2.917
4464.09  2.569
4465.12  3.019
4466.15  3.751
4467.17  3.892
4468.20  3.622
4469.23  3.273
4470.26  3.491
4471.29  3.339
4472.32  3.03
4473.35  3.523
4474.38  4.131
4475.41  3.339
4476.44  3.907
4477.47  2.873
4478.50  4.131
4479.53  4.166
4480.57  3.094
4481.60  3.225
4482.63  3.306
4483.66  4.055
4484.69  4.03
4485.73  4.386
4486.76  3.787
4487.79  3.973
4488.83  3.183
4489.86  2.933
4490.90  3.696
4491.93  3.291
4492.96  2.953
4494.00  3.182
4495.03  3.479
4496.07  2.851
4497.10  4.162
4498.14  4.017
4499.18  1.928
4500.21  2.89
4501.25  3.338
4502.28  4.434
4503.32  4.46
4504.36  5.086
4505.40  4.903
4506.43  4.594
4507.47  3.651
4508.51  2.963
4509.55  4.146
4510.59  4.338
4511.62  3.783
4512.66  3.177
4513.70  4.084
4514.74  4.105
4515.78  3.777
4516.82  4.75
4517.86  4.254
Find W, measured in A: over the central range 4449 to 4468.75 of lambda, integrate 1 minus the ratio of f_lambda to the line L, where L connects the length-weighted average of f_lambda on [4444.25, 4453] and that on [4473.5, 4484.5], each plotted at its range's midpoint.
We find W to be 2.1 A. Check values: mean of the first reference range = 3.43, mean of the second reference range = 3.63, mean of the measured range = 3.13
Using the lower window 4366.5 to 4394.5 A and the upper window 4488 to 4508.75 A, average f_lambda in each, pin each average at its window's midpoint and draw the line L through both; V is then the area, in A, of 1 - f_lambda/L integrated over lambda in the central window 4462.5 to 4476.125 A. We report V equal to 0.29 A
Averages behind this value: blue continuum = 2.97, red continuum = 3.61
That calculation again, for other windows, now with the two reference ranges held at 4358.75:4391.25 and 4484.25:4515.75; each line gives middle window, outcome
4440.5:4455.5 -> 0.4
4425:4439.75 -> 0.2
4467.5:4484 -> 0.3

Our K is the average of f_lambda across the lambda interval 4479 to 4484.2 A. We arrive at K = 3.57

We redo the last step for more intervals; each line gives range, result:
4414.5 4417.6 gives 2.89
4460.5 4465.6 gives 2.73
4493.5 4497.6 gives 3.42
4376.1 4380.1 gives 2.87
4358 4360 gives 2.8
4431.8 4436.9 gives 3.21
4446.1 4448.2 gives 3.4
